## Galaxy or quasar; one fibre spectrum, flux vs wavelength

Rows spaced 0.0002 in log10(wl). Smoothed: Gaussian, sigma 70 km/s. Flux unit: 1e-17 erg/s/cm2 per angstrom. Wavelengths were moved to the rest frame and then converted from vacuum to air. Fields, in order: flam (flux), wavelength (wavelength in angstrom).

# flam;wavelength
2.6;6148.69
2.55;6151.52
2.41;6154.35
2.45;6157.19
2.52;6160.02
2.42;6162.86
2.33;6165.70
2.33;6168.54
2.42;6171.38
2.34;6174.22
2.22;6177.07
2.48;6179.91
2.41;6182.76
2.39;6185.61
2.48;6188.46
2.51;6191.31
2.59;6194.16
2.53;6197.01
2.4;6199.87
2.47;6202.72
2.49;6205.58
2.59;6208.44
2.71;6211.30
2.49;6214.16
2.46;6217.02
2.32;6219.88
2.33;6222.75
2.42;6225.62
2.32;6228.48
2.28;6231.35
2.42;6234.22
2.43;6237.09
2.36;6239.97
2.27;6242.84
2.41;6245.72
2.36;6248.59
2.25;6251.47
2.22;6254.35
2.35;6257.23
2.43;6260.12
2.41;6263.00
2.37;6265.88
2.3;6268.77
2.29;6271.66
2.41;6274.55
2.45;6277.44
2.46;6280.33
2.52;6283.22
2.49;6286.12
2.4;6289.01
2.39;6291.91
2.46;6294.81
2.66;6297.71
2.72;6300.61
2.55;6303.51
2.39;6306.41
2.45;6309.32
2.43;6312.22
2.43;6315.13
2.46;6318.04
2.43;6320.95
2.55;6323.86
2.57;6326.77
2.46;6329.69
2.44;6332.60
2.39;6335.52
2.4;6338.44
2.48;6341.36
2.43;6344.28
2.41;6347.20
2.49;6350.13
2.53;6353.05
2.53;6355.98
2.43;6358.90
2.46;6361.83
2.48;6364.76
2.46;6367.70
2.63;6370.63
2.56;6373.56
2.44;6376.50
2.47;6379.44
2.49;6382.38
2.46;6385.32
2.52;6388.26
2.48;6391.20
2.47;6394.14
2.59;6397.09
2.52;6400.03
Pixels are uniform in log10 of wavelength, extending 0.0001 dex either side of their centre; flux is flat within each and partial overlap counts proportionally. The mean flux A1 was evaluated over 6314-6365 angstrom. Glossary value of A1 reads 2.47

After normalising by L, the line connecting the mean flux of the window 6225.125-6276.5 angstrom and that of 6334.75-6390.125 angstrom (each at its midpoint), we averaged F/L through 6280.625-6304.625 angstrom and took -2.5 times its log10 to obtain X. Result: -0.054 mag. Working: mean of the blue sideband 2.35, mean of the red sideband 2.48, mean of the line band 2.52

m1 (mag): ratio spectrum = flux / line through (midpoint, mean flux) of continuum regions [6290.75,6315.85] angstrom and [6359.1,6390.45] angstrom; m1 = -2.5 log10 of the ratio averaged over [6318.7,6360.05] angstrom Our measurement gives 0.01 mag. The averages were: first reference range 2.5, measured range 2.47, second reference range 2.49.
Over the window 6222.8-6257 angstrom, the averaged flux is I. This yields 2.34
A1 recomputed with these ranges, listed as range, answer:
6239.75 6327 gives 2.43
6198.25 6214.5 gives 2.53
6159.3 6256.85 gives 2.41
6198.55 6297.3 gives 2.41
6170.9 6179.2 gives 2.33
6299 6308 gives 2.55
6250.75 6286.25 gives 2.38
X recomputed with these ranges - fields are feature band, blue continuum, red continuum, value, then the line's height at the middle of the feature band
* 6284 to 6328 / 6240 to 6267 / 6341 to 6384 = -0.04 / 2.41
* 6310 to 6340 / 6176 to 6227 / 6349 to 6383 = 0.01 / 2.49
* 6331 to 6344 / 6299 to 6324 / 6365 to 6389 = 0.03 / 2.49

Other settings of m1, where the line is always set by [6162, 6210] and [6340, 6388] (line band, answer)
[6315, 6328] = -0.01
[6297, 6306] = -0.06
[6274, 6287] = 0.00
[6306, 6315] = 0.02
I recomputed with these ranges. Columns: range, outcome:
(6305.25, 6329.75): 2.46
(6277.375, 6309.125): 2.5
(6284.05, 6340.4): 2.48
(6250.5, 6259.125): 2.28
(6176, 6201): 2.45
